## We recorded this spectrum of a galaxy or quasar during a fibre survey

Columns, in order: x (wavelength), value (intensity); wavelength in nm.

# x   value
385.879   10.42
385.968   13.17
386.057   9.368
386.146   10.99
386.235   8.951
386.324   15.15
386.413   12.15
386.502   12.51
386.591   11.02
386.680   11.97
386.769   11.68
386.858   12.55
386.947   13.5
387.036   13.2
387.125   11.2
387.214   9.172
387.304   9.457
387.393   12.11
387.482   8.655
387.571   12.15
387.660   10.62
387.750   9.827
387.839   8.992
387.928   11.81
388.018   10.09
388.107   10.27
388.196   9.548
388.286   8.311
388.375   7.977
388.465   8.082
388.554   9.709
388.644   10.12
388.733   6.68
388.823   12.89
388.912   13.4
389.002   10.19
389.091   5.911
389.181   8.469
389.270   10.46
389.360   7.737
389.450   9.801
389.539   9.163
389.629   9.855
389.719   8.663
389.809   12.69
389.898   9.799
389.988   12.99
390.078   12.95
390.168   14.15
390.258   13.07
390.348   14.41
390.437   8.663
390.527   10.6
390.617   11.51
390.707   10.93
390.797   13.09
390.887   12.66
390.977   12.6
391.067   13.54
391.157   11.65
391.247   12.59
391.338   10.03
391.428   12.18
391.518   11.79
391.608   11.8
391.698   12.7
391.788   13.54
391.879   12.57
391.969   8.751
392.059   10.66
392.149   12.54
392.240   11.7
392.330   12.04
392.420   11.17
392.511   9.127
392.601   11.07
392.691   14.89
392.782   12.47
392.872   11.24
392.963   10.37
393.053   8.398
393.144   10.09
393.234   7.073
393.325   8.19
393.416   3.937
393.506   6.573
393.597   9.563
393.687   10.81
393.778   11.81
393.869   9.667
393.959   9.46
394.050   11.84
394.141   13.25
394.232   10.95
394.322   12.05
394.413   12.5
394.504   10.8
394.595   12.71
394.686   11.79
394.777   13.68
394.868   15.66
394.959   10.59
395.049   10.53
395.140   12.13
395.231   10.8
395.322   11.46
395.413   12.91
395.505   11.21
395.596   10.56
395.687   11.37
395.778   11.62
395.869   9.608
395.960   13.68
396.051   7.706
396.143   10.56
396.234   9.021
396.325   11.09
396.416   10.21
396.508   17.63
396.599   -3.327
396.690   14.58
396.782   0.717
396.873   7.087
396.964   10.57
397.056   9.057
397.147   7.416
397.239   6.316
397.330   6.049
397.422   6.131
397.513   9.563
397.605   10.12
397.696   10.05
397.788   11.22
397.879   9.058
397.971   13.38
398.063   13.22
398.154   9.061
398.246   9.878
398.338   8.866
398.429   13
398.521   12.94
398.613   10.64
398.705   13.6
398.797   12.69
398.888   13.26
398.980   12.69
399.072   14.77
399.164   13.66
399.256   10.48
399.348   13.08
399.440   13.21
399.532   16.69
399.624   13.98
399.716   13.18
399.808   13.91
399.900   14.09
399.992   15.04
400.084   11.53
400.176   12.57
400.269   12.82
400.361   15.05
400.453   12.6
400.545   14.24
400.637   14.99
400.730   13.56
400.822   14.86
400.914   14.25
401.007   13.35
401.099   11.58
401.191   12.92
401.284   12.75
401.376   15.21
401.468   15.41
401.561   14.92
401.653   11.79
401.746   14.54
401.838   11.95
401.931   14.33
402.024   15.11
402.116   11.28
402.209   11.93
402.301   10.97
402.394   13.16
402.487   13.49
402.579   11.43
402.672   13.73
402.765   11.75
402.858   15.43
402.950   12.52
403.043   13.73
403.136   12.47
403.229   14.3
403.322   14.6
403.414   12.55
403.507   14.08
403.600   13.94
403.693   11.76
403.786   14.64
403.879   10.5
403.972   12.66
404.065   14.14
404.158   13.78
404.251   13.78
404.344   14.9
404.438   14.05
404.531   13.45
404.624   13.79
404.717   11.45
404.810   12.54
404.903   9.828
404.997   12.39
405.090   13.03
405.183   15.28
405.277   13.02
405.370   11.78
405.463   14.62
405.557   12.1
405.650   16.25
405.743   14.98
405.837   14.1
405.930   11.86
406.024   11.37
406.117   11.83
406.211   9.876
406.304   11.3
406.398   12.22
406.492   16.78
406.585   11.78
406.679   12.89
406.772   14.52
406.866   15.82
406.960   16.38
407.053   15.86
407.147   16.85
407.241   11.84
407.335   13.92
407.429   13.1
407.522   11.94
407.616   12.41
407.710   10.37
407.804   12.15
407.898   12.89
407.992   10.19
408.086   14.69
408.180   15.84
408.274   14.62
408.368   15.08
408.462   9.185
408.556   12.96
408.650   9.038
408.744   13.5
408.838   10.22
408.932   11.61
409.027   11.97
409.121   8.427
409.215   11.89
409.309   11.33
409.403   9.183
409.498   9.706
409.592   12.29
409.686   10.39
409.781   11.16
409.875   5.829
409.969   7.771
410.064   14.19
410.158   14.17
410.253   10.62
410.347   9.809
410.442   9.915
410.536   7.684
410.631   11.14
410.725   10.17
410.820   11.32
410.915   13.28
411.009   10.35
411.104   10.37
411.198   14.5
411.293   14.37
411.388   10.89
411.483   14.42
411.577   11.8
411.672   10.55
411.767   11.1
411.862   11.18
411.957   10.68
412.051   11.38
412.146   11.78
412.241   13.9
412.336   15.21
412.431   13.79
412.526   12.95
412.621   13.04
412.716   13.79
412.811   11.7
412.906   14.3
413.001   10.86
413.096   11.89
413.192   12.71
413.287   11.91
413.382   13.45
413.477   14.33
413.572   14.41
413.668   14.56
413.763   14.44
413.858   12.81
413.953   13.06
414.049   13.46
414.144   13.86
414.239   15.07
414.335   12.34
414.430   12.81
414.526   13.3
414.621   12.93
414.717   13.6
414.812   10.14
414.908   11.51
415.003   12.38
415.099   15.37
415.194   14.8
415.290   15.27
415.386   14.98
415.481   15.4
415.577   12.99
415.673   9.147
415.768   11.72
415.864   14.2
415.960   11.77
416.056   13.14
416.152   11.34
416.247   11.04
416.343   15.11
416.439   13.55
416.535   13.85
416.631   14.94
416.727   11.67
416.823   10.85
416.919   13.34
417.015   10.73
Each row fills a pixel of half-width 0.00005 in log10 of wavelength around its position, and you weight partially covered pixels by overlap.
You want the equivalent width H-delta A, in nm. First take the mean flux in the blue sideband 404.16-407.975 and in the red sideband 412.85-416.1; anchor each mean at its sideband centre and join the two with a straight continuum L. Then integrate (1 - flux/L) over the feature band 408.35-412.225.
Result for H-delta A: 0.60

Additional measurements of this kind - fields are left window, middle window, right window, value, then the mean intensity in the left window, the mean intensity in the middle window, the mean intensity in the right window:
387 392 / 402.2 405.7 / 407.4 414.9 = -0.45 nm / 10.8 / 13.2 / 12.1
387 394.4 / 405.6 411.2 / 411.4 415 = 0.11 nm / 10.7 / 12.1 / 12.8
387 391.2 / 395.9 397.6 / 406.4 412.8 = 0.39 nm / 10.6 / 8.6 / 12.2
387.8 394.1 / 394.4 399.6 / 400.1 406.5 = 0.45 nm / 10.6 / 10.9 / 13.2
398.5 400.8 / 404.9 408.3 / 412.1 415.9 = 0.01 nm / 13.4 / 13.3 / 13.3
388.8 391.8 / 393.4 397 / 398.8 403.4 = 0.51 nm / 11.3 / 10.5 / 13.4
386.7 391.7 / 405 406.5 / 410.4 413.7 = -0.15 nm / 10.9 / 13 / 12.3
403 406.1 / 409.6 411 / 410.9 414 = 0.25 nm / 13.3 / 10.6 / 12.7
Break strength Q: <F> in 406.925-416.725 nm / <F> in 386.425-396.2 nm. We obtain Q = 1.1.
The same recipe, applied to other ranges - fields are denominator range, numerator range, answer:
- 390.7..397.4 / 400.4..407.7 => 1.25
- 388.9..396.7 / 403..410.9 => 1.14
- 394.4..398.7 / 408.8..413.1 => 1.11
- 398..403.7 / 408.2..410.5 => 0.84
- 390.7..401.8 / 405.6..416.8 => 1.09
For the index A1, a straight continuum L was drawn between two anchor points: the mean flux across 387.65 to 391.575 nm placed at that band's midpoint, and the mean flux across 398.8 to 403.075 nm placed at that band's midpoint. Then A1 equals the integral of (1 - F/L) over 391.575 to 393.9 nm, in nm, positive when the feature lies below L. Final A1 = 0.19 nm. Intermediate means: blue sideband 10.7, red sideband 13.4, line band 10.5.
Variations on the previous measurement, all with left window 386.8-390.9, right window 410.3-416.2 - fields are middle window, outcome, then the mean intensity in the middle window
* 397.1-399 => 0.16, 10.4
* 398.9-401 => -0.40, 13.7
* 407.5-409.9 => 0.13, 11.5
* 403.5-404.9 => -0.15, 13.2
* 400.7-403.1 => -0.34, 13.3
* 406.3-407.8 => -0.19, 13.6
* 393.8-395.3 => -0.10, 11.8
